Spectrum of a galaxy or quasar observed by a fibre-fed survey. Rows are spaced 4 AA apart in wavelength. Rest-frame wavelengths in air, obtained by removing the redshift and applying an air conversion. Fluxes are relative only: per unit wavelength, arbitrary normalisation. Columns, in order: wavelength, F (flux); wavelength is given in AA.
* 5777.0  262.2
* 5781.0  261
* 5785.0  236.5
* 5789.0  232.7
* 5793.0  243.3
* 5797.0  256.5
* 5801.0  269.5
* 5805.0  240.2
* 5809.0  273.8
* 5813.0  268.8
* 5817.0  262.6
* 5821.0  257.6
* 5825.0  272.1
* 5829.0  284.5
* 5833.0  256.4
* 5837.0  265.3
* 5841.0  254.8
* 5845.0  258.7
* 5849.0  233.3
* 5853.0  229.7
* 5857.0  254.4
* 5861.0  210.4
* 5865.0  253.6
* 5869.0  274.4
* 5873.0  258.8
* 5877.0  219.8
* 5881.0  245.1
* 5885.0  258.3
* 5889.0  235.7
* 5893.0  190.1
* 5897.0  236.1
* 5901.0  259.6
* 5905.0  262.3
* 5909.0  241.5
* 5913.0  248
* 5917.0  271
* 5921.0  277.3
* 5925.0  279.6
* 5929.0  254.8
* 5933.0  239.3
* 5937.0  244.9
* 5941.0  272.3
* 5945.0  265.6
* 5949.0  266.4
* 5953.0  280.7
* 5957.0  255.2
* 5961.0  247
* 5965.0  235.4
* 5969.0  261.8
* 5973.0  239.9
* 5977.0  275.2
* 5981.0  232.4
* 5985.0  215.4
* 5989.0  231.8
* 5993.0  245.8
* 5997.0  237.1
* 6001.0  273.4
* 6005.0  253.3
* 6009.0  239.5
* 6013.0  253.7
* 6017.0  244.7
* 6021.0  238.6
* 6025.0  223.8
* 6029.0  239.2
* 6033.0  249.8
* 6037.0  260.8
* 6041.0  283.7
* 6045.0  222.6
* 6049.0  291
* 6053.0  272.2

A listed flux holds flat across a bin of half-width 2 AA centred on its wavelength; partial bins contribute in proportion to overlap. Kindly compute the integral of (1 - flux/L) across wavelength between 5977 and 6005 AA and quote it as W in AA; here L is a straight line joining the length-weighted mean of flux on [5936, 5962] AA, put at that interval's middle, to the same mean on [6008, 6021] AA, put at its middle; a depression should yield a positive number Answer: 1.0 AA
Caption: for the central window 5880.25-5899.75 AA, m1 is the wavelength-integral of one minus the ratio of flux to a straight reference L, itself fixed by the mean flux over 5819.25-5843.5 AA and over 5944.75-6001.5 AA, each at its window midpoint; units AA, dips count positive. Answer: 1.9 AA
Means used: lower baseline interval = 265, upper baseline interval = 250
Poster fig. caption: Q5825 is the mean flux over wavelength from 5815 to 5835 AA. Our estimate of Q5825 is 267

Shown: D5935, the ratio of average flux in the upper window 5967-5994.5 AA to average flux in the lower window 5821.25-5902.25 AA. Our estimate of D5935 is 0.98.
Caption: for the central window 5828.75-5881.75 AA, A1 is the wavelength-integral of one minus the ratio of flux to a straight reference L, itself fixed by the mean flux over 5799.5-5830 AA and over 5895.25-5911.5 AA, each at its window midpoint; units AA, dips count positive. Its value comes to 1.96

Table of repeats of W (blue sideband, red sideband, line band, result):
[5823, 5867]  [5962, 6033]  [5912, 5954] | -2.8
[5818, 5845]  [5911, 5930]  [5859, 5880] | 1.7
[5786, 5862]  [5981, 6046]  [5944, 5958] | -1.1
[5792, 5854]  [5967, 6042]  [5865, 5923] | 1.2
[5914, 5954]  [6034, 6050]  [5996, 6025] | 1.7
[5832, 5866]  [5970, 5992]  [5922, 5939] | -1.0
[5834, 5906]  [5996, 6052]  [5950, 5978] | -0.8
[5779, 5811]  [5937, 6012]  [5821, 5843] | -1.2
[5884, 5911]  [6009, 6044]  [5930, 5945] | -0.7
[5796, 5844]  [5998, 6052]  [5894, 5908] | 0.6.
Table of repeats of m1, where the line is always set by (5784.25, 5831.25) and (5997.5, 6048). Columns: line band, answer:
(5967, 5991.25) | 0.8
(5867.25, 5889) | 0.5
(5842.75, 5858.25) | 0.8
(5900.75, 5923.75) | -0.6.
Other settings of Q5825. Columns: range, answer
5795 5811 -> 260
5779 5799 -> 246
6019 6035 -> 238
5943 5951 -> 266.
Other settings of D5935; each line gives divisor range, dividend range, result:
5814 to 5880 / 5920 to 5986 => 1.01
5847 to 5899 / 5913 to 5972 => 1.09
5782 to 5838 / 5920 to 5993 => 0.98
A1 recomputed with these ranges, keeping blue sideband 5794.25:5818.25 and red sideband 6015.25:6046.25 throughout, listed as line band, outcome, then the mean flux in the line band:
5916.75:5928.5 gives -0.96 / 274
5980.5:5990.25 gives 0.93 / 225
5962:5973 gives 0.15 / 247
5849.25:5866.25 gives 1.44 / 236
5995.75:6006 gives -0.33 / 256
